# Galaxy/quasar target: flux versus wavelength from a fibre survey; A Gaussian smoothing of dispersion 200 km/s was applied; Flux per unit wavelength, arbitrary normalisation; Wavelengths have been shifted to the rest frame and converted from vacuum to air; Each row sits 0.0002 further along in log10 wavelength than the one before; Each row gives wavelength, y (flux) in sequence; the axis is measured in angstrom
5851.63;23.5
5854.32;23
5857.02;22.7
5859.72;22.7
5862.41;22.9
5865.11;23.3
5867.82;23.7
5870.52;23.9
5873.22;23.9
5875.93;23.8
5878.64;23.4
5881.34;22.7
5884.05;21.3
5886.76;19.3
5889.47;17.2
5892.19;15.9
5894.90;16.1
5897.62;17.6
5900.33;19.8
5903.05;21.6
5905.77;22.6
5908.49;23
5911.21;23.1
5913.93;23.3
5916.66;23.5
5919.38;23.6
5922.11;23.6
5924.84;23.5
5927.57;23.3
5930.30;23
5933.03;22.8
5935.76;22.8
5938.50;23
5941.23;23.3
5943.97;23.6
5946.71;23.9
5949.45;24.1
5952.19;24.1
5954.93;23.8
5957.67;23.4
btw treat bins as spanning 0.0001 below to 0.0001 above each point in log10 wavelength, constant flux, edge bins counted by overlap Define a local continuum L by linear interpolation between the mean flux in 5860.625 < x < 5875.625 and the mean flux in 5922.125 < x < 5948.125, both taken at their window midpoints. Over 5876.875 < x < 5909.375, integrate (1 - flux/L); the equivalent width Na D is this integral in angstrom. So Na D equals 4.70 angstrom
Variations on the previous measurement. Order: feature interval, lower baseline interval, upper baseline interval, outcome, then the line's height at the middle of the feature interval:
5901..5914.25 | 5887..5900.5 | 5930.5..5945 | -2.37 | 19.1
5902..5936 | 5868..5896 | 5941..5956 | -0.82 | 22.5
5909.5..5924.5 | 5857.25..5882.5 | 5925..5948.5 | -0.09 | 23.3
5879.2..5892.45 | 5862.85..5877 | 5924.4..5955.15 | 2.13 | 23.6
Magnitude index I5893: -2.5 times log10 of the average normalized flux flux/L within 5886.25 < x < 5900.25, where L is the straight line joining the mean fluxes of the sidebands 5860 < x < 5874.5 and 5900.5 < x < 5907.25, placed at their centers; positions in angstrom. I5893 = 0.27 mag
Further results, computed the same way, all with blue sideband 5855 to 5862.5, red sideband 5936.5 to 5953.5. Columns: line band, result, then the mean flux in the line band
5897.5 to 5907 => 0.12 mag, 20.7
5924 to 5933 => 0.01 mag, 23.2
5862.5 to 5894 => 0.06 mag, 21.6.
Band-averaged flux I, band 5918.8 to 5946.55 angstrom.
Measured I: 23.3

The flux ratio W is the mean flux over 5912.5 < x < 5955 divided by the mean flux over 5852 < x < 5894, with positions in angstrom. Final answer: 1.1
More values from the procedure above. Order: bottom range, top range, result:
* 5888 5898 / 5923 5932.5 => 1.40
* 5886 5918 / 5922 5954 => 1.16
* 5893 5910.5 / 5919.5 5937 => 1.15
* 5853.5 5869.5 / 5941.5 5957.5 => 1.03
